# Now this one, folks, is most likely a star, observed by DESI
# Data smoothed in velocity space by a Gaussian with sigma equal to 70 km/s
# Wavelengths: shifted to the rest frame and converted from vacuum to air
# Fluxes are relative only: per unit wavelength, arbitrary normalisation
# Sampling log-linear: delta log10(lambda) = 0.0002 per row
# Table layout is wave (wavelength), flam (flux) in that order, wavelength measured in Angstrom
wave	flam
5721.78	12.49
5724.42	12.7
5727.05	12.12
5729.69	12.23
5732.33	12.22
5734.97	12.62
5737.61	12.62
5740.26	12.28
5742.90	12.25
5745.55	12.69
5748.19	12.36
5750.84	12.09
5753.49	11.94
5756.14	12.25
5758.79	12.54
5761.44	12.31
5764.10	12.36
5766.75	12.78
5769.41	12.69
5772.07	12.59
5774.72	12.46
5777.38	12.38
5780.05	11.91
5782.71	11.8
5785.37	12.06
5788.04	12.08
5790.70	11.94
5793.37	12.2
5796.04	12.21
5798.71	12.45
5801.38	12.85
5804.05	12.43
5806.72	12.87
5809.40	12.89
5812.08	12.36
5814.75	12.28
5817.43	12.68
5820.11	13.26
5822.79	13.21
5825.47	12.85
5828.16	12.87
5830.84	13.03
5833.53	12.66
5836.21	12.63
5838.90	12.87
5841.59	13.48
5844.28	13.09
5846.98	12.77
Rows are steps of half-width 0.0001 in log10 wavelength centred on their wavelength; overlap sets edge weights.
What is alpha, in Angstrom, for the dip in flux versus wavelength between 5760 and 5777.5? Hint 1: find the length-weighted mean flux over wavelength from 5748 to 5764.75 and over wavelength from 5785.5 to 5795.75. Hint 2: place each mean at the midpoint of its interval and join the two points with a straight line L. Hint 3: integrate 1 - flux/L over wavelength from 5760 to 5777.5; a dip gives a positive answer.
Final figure -0.47 Angstrom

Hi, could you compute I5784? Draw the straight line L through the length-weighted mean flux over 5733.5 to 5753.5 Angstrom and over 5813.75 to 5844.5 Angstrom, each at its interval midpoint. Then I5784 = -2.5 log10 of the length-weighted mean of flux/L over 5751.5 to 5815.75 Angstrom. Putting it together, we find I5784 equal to 0.02 mag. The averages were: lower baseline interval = 12.4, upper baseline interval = 12.9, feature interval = 12.4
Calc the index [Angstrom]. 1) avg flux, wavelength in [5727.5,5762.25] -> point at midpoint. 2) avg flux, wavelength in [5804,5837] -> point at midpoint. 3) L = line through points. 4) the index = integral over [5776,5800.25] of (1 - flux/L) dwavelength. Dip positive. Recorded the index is 0.9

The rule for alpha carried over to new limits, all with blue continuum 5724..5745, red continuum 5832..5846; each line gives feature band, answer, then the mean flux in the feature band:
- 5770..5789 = 0.6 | 12.2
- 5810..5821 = 0.1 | 12.6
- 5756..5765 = 0.1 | 12.4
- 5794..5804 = 0.2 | 12.5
